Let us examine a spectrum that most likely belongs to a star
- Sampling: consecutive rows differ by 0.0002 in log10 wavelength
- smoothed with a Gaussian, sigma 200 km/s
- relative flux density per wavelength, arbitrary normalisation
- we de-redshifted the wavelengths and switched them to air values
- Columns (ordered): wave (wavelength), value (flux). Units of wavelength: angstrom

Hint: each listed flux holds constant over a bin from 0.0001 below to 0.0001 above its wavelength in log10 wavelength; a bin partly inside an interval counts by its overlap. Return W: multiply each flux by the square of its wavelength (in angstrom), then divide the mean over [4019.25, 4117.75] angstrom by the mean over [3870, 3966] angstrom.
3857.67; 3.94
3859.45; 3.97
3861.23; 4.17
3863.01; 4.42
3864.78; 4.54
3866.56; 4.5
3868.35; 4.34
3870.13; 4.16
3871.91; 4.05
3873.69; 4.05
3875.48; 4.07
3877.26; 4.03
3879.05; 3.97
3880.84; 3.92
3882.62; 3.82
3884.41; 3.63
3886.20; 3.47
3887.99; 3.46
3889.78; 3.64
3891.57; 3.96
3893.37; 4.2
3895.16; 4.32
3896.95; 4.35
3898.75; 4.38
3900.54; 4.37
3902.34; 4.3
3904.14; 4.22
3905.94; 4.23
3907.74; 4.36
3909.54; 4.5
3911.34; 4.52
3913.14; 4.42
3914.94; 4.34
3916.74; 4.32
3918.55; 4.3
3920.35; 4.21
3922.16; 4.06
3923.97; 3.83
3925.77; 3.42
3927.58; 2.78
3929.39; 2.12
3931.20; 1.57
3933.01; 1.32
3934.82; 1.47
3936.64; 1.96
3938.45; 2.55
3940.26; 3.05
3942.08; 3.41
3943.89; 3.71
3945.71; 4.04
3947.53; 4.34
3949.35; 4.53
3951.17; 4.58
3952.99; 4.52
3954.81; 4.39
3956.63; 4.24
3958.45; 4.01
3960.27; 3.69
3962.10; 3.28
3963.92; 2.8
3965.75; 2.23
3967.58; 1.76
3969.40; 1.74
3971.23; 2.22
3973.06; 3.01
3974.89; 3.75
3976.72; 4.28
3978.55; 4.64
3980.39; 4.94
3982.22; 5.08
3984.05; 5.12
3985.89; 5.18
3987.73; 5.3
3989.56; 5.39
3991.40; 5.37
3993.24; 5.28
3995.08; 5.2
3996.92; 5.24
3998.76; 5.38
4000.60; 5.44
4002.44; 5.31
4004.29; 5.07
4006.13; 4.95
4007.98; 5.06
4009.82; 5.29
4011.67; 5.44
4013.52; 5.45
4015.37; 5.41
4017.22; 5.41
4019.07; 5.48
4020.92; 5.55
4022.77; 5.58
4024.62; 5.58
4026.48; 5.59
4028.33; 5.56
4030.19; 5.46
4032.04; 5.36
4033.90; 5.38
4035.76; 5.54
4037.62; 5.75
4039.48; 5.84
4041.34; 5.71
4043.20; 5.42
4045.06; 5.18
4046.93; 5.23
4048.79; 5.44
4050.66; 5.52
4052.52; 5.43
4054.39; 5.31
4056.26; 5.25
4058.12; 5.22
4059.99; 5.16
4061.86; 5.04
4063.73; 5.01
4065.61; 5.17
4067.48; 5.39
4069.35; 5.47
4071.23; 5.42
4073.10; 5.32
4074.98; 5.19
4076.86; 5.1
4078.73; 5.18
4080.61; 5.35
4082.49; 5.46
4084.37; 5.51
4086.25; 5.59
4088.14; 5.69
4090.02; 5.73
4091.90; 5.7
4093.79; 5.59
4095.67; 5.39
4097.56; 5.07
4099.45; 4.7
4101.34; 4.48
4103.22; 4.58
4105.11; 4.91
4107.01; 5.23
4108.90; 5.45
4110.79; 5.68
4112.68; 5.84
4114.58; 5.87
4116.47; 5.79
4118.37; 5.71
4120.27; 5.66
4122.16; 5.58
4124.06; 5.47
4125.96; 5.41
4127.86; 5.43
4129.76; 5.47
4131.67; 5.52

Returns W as 1.56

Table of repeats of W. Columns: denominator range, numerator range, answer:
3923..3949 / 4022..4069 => 1.99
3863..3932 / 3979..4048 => 1.43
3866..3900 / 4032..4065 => 1.45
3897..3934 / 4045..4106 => 1.51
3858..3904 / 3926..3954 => 0.78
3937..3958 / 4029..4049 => 1.47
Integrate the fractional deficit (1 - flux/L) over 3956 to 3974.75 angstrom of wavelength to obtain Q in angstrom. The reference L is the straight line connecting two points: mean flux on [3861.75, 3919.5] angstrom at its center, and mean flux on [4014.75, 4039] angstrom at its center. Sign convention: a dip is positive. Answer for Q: 7.6 angstrom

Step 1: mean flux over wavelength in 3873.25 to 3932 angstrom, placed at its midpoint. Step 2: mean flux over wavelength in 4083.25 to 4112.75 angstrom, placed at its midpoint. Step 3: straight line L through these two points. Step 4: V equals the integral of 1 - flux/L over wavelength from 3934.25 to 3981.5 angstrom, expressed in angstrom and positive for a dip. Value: 9.4 angstrom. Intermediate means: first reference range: 3.92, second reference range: 5.31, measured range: 3.45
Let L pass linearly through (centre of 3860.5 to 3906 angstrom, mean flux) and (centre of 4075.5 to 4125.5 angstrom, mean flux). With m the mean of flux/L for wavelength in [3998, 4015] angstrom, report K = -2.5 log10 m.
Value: -0.09 mag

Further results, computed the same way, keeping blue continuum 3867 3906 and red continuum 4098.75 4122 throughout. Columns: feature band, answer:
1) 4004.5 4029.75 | -0.128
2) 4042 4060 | -0.070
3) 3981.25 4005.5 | -0.130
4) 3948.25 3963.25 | 0.078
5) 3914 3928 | 0.078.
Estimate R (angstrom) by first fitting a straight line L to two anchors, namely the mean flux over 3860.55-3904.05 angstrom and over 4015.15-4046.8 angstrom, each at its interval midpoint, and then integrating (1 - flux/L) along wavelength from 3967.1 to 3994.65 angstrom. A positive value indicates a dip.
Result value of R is 4.3 angstrom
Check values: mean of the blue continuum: 4.09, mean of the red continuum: 5.51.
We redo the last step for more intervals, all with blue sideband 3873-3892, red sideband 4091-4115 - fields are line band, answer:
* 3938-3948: 1.63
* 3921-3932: 2.93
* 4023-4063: -4.68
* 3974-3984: -0.33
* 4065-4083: -0.85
